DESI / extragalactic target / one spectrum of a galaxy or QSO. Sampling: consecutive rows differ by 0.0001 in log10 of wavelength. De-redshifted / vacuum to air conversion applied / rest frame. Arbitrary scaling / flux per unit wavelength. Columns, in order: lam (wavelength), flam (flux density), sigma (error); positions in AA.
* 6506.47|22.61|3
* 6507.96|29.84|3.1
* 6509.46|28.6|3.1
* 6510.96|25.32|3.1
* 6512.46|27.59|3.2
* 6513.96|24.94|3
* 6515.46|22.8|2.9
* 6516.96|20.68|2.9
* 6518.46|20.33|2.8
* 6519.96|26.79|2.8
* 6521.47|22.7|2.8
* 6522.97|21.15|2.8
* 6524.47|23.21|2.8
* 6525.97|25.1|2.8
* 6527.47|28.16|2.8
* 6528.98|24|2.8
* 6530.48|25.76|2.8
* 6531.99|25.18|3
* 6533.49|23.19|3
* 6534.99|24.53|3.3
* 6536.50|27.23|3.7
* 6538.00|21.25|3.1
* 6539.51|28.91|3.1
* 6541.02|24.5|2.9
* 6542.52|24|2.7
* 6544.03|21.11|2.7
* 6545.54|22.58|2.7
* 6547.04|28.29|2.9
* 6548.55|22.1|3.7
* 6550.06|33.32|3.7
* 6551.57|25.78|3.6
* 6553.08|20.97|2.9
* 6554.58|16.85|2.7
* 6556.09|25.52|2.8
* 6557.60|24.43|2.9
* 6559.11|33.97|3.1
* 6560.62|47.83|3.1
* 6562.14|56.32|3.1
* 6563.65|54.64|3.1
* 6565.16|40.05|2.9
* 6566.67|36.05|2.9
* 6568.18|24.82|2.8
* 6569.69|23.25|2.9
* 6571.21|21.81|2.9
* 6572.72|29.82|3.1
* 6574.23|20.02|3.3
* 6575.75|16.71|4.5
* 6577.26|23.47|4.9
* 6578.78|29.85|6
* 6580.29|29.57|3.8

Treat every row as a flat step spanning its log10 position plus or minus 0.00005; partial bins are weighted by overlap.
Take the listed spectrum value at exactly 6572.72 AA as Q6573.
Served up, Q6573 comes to 29.82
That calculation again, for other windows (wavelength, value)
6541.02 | 24.5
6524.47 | 23.21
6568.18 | 24.82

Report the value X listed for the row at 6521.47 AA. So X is 22.7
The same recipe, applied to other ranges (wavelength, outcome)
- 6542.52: 24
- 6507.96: 29.84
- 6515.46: 22.8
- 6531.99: 25.18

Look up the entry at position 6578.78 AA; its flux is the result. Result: 29.85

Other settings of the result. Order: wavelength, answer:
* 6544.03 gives 21.11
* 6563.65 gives 54.64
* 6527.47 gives 28.16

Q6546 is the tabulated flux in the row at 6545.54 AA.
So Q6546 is 22.58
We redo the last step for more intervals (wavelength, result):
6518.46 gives 20.33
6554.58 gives 16.85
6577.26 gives 23.47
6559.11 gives 33.97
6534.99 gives 24.53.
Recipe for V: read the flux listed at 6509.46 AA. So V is 28.6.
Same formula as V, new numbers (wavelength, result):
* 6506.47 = 22.61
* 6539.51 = 28.91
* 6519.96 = 26.79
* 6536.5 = 27.23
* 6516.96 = 20.68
